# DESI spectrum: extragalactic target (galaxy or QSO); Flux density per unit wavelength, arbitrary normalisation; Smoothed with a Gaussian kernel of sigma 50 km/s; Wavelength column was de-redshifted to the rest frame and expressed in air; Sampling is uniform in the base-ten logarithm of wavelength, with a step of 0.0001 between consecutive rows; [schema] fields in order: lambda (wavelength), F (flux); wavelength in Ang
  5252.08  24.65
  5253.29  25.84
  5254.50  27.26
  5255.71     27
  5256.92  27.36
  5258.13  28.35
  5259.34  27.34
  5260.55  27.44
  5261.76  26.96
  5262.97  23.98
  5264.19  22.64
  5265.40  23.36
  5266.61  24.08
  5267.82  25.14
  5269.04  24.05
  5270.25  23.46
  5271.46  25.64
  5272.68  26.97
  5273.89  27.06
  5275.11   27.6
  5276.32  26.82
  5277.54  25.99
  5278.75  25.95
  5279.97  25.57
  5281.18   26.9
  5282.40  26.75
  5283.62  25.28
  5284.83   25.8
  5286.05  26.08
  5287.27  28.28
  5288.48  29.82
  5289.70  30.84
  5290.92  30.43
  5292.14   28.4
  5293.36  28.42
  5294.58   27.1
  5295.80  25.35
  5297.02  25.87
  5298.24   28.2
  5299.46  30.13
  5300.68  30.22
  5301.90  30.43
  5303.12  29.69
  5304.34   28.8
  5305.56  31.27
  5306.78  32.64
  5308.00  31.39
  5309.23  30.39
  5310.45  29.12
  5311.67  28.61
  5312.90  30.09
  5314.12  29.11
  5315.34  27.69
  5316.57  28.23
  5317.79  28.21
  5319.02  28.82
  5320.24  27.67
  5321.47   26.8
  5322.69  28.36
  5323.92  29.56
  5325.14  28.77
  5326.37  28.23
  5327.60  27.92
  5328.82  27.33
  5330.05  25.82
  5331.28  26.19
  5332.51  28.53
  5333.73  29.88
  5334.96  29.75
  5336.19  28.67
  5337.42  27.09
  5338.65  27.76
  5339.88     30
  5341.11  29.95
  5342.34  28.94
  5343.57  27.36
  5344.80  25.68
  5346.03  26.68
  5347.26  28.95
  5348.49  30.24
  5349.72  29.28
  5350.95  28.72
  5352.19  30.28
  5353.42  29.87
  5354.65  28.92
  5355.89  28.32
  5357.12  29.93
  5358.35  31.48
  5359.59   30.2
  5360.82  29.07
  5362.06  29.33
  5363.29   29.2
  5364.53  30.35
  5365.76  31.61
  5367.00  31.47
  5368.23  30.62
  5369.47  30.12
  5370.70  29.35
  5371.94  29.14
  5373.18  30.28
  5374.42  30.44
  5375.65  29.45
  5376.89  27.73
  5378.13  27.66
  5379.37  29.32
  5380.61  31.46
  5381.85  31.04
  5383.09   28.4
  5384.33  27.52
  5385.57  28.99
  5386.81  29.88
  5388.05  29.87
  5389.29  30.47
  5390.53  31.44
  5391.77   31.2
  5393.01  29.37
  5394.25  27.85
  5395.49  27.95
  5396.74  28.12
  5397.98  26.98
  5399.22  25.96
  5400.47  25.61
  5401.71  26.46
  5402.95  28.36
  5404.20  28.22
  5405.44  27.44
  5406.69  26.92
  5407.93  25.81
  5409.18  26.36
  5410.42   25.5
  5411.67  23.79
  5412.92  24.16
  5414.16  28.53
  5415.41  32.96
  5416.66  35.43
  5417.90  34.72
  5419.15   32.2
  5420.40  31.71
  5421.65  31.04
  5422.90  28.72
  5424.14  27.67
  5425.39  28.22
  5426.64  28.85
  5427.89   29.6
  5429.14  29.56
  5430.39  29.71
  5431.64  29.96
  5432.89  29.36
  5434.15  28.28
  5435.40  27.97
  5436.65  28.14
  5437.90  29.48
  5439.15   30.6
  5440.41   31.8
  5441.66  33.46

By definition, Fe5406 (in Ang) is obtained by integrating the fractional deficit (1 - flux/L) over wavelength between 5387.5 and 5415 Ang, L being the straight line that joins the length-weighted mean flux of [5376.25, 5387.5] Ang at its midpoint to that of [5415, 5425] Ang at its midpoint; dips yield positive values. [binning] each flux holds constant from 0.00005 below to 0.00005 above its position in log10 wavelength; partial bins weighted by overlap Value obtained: 2.5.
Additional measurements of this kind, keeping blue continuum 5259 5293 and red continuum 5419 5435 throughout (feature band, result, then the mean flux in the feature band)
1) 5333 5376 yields -2.11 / 29.4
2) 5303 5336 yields -1.88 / 28.8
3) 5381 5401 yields -0.06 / 28.8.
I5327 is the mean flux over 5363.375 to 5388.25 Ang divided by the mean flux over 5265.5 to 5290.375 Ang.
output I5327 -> 1.13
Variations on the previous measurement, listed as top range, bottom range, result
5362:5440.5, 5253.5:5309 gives 1.07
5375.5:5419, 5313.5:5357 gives 1.01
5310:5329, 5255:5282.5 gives 1.10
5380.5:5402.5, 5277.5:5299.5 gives 1.05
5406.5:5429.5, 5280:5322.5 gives 1.02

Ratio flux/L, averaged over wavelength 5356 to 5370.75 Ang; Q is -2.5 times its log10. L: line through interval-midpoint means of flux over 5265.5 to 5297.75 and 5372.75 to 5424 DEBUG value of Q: -0.07 mag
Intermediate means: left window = 26.6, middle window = 30.2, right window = 28.9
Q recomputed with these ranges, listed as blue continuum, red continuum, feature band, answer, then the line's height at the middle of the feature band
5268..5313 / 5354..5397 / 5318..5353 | 0.019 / 28.8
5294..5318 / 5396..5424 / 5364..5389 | -0.041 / 28.6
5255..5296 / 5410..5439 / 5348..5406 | -0.029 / 28.5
